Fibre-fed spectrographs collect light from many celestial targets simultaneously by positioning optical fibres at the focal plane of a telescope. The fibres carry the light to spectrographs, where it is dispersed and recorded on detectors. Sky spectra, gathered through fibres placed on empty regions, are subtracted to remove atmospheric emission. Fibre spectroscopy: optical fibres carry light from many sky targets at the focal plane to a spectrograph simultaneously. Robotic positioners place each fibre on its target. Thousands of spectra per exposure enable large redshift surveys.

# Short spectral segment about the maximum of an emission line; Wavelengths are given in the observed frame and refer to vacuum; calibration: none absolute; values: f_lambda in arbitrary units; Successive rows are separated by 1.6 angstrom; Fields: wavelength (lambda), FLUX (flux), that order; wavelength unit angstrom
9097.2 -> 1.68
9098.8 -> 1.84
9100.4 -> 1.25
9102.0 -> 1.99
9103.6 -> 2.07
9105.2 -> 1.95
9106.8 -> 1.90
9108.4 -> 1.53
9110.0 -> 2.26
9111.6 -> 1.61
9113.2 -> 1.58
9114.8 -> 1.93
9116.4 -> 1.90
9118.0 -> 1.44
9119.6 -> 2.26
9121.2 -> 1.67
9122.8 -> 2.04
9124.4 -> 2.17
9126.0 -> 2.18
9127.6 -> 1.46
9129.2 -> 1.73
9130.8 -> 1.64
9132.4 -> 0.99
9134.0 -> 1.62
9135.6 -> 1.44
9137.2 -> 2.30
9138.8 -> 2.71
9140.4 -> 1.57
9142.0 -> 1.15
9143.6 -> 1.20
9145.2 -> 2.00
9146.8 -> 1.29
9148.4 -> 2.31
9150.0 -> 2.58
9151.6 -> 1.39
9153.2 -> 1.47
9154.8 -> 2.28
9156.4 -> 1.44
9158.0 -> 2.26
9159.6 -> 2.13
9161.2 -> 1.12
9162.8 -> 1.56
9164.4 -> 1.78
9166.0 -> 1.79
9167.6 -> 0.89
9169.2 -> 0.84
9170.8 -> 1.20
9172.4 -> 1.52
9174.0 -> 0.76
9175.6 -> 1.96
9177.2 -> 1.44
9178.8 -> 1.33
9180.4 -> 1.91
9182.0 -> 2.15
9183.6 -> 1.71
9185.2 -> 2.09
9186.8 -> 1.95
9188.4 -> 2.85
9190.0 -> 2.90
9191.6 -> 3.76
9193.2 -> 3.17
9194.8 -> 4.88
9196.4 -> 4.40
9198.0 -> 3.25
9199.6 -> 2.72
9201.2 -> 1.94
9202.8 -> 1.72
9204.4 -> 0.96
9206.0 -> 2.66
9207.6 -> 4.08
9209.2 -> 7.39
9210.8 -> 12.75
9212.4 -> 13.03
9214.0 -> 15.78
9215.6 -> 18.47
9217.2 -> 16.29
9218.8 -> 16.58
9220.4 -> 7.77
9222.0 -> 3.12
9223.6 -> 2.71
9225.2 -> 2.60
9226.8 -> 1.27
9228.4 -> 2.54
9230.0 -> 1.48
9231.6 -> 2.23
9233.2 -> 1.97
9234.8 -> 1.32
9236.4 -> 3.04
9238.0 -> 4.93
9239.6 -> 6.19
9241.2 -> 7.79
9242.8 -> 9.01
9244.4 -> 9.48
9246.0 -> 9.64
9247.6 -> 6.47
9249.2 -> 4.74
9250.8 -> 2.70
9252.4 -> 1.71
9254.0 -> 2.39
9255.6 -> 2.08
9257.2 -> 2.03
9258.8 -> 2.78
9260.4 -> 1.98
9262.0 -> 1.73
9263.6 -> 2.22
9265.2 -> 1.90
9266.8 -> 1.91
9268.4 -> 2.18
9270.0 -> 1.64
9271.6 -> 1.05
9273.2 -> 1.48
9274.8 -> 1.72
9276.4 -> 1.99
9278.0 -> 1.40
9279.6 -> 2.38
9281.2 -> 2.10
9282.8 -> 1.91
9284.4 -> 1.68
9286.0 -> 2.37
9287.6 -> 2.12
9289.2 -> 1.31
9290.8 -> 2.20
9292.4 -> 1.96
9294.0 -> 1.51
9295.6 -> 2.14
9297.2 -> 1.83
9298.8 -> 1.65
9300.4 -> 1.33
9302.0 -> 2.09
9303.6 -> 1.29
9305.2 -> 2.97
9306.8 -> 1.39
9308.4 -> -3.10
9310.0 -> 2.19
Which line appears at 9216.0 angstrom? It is H-alpha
